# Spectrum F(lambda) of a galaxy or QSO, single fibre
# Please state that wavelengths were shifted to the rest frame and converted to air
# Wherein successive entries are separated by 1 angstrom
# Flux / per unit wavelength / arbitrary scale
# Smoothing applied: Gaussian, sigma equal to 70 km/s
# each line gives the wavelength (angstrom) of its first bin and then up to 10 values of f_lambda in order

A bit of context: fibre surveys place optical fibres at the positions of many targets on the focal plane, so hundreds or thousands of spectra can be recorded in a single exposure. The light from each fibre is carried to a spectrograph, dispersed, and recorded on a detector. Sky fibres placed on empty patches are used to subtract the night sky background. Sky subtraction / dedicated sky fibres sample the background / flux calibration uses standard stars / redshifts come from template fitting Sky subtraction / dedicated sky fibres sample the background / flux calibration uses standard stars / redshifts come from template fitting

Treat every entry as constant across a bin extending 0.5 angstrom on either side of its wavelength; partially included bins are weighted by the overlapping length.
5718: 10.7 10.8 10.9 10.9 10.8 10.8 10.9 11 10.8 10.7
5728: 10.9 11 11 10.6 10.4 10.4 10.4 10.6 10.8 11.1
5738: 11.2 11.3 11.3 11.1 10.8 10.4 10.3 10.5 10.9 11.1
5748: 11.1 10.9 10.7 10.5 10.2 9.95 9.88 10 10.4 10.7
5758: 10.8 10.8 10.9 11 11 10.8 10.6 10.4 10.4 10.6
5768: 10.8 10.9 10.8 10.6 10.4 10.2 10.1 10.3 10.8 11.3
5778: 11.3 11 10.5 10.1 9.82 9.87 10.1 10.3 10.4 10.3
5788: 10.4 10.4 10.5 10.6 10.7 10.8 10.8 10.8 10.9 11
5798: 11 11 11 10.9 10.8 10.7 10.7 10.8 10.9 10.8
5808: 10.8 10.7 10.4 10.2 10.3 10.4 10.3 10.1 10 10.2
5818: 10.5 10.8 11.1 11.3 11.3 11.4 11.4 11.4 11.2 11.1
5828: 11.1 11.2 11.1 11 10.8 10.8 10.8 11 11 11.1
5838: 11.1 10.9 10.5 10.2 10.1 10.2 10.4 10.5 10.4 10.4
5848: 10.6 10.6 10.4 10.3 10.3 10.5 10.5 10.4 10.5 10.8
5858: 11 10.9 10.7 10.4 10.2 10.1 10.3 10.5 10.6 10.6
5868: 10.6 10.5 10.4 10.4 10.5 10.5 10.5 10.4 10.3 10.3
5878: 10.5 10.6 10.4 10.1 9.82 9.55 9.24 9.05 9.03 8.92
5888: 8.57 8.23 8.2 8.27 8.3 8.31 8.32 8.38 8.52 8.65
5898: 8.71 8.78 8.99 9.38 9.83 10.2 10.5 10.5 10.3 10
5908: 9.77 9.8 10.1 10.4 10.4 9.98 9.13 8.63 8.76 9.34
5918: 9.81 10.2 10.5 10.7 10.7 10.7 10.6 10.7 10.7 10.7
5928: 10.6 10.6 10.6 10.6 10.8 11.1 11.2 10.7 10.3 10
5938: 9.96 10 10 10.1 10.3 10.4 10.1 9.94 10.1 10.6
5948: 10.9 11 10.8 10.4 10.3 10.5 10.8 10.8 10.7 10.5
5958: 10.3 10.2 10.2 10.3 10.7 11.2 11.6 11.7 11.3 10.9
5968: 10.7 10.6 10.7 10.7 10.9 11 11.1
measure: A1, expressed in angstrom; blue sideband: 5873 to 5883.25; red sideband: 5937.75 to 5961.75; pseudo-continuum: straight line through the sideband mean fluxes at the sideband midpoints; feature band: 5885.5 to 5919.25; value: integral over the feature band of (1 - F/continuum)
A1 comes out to 3.44 angstrom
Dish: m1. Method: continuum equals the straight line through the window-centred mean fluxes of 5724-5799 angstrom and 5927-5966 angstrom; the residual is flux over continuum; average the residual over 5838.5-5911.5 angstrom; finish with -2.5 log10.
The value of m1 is 0.068 mag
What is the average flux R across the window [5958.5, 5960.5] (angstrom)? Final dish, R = 10.2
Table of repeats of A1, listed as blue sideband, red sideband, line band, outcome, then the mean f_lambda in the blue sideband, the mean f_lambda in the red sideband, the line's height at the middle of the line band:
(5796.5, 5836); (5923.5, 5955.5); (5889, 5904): 2.55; 10.8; 10.5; 10.6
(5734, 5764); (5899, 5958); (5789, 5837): -1.18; 10.7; 10.3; 10.6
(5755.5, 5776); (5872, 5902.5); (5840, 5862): -1.76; 10.6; 9.31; 9.7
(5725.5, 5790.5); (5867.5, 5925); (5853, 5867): -0.84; 10.6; 9.69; 9.94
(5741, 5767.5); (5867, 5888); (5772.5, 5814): -0.65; 10.6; 10.1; 10.4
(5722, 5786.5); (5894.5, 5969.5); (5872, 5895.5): 2.16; 10.6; 10.3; 10.4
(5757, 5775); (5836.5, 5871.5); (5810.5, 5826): -0.24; 10.6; 10.5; 10.6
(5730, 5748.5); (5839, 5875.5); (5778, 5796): 0.33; 10.8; 10.5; 10.7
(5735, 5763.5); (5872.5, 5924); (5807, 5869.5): -3.77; 10.7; 9.6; 10.1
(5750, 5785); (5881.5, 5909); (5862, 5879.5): -1.93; 10.5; 9.14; 9.4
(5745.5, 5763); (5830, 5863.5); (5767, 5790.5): 0.31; 10.6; 10.6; 10.6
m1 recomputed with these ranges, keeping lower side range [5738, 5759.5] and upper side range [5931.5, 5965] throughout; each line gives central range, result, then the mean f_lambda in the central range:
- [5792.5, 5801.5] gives -0.03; 10.9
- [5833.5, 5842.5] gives -0.01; 10.7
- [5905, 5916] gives 0.08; 9.83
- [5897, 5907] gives 0.10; 9.65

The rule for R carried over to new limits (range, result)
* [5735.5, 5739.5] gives 11.1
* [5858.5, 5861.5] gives 10.7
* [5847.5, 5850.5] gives 10.5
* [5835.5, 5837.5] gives 11.1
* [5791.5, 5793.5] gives 10.8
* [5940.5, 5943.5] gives 10.3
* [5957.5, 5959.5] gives 10.2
